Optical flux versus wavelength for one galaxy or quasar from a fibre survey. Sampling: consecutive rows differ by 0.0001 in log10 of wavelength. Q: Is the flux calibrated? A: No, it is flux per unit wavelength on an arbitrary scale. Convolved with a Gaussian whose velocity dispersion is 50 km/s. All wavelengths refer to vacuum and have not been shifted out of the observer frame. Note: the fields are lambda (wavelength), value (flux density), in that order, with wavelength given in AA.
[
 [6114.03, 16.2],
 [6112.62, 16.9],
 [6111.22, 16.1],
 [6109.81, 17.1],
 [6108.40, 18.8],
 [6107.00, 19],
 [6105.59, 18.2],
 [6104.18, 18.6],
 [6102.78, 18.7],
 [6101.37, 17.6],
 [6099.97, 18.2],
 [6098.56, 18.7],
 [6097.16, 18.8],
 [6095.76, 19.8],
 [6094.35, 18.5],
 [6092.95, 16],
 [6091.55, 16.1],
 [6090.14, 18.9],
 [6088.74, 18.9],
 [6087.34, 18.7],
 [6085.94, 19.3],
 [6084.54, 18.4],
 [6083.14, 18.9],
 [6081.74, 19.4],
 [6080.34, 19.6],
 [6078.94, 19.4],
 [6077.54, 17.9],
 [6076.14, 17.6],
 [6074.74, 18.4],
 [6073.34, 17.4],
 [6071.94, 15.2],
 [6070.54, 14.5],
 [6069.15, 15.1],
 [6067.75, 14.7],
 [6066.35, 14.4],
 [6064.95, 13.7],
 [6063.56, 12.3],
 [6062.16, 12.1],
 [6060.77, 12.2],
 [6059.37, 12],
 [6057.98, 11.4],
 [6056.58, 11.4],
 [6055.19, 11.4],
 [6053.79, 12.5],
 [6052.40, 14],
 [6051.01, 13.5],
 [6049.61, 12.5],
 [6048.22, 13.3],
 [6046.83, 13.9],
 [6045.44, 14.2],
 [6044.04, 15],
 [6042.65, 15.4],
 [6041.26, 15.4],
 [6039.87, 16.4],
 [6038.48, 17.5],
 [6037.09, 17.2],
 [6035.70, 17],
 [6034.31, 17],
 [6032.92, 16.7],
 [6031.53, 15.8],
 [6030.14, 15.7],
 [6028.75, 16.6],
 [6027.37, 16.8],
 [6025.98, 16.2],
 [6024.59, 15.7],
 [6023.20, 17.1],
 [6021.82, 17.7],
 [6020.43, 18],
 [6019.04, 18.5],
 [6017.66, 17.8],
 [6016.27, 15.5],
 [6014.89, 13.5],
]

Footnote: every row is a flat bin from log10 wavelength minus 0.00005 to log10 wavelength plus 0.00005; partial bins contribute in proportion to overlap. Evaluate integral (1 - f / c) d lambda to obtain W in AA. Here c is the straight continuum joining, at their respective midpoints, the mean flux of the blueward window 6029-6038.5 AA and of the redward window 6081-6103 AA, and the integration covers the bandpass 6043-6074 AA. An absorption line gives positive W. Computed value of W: 6.94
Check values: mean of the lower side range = 16.6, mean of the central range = 13.5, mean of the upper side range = 18.4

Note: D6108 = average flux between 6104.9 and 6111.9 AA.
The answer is 17.8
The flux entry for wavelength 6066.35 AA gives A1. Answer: 14.4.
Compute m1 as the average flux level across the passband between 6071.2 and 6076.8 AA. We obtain 17.1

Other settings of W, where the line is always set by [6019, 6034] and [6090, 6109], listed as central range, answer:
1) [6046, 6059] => 3.5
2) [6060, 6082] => 2.4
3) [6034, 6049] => 1.3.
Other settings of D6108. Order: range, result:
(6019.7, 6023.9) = 17.6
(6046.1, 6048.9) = 13.6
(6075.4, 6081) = 18.6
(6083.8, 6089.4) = 18.8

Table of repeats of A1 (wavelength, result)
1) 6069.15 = 15.1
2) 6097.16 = 18.8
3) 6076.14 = 17.6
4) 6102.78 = 18.7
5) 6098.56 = 18.7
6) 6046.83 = 13.9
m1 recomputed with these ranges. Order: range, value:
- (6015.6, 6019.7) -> 17.3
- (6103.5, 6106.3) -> 18.3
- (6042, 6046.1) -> 14.8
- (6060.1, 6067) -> 12.9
